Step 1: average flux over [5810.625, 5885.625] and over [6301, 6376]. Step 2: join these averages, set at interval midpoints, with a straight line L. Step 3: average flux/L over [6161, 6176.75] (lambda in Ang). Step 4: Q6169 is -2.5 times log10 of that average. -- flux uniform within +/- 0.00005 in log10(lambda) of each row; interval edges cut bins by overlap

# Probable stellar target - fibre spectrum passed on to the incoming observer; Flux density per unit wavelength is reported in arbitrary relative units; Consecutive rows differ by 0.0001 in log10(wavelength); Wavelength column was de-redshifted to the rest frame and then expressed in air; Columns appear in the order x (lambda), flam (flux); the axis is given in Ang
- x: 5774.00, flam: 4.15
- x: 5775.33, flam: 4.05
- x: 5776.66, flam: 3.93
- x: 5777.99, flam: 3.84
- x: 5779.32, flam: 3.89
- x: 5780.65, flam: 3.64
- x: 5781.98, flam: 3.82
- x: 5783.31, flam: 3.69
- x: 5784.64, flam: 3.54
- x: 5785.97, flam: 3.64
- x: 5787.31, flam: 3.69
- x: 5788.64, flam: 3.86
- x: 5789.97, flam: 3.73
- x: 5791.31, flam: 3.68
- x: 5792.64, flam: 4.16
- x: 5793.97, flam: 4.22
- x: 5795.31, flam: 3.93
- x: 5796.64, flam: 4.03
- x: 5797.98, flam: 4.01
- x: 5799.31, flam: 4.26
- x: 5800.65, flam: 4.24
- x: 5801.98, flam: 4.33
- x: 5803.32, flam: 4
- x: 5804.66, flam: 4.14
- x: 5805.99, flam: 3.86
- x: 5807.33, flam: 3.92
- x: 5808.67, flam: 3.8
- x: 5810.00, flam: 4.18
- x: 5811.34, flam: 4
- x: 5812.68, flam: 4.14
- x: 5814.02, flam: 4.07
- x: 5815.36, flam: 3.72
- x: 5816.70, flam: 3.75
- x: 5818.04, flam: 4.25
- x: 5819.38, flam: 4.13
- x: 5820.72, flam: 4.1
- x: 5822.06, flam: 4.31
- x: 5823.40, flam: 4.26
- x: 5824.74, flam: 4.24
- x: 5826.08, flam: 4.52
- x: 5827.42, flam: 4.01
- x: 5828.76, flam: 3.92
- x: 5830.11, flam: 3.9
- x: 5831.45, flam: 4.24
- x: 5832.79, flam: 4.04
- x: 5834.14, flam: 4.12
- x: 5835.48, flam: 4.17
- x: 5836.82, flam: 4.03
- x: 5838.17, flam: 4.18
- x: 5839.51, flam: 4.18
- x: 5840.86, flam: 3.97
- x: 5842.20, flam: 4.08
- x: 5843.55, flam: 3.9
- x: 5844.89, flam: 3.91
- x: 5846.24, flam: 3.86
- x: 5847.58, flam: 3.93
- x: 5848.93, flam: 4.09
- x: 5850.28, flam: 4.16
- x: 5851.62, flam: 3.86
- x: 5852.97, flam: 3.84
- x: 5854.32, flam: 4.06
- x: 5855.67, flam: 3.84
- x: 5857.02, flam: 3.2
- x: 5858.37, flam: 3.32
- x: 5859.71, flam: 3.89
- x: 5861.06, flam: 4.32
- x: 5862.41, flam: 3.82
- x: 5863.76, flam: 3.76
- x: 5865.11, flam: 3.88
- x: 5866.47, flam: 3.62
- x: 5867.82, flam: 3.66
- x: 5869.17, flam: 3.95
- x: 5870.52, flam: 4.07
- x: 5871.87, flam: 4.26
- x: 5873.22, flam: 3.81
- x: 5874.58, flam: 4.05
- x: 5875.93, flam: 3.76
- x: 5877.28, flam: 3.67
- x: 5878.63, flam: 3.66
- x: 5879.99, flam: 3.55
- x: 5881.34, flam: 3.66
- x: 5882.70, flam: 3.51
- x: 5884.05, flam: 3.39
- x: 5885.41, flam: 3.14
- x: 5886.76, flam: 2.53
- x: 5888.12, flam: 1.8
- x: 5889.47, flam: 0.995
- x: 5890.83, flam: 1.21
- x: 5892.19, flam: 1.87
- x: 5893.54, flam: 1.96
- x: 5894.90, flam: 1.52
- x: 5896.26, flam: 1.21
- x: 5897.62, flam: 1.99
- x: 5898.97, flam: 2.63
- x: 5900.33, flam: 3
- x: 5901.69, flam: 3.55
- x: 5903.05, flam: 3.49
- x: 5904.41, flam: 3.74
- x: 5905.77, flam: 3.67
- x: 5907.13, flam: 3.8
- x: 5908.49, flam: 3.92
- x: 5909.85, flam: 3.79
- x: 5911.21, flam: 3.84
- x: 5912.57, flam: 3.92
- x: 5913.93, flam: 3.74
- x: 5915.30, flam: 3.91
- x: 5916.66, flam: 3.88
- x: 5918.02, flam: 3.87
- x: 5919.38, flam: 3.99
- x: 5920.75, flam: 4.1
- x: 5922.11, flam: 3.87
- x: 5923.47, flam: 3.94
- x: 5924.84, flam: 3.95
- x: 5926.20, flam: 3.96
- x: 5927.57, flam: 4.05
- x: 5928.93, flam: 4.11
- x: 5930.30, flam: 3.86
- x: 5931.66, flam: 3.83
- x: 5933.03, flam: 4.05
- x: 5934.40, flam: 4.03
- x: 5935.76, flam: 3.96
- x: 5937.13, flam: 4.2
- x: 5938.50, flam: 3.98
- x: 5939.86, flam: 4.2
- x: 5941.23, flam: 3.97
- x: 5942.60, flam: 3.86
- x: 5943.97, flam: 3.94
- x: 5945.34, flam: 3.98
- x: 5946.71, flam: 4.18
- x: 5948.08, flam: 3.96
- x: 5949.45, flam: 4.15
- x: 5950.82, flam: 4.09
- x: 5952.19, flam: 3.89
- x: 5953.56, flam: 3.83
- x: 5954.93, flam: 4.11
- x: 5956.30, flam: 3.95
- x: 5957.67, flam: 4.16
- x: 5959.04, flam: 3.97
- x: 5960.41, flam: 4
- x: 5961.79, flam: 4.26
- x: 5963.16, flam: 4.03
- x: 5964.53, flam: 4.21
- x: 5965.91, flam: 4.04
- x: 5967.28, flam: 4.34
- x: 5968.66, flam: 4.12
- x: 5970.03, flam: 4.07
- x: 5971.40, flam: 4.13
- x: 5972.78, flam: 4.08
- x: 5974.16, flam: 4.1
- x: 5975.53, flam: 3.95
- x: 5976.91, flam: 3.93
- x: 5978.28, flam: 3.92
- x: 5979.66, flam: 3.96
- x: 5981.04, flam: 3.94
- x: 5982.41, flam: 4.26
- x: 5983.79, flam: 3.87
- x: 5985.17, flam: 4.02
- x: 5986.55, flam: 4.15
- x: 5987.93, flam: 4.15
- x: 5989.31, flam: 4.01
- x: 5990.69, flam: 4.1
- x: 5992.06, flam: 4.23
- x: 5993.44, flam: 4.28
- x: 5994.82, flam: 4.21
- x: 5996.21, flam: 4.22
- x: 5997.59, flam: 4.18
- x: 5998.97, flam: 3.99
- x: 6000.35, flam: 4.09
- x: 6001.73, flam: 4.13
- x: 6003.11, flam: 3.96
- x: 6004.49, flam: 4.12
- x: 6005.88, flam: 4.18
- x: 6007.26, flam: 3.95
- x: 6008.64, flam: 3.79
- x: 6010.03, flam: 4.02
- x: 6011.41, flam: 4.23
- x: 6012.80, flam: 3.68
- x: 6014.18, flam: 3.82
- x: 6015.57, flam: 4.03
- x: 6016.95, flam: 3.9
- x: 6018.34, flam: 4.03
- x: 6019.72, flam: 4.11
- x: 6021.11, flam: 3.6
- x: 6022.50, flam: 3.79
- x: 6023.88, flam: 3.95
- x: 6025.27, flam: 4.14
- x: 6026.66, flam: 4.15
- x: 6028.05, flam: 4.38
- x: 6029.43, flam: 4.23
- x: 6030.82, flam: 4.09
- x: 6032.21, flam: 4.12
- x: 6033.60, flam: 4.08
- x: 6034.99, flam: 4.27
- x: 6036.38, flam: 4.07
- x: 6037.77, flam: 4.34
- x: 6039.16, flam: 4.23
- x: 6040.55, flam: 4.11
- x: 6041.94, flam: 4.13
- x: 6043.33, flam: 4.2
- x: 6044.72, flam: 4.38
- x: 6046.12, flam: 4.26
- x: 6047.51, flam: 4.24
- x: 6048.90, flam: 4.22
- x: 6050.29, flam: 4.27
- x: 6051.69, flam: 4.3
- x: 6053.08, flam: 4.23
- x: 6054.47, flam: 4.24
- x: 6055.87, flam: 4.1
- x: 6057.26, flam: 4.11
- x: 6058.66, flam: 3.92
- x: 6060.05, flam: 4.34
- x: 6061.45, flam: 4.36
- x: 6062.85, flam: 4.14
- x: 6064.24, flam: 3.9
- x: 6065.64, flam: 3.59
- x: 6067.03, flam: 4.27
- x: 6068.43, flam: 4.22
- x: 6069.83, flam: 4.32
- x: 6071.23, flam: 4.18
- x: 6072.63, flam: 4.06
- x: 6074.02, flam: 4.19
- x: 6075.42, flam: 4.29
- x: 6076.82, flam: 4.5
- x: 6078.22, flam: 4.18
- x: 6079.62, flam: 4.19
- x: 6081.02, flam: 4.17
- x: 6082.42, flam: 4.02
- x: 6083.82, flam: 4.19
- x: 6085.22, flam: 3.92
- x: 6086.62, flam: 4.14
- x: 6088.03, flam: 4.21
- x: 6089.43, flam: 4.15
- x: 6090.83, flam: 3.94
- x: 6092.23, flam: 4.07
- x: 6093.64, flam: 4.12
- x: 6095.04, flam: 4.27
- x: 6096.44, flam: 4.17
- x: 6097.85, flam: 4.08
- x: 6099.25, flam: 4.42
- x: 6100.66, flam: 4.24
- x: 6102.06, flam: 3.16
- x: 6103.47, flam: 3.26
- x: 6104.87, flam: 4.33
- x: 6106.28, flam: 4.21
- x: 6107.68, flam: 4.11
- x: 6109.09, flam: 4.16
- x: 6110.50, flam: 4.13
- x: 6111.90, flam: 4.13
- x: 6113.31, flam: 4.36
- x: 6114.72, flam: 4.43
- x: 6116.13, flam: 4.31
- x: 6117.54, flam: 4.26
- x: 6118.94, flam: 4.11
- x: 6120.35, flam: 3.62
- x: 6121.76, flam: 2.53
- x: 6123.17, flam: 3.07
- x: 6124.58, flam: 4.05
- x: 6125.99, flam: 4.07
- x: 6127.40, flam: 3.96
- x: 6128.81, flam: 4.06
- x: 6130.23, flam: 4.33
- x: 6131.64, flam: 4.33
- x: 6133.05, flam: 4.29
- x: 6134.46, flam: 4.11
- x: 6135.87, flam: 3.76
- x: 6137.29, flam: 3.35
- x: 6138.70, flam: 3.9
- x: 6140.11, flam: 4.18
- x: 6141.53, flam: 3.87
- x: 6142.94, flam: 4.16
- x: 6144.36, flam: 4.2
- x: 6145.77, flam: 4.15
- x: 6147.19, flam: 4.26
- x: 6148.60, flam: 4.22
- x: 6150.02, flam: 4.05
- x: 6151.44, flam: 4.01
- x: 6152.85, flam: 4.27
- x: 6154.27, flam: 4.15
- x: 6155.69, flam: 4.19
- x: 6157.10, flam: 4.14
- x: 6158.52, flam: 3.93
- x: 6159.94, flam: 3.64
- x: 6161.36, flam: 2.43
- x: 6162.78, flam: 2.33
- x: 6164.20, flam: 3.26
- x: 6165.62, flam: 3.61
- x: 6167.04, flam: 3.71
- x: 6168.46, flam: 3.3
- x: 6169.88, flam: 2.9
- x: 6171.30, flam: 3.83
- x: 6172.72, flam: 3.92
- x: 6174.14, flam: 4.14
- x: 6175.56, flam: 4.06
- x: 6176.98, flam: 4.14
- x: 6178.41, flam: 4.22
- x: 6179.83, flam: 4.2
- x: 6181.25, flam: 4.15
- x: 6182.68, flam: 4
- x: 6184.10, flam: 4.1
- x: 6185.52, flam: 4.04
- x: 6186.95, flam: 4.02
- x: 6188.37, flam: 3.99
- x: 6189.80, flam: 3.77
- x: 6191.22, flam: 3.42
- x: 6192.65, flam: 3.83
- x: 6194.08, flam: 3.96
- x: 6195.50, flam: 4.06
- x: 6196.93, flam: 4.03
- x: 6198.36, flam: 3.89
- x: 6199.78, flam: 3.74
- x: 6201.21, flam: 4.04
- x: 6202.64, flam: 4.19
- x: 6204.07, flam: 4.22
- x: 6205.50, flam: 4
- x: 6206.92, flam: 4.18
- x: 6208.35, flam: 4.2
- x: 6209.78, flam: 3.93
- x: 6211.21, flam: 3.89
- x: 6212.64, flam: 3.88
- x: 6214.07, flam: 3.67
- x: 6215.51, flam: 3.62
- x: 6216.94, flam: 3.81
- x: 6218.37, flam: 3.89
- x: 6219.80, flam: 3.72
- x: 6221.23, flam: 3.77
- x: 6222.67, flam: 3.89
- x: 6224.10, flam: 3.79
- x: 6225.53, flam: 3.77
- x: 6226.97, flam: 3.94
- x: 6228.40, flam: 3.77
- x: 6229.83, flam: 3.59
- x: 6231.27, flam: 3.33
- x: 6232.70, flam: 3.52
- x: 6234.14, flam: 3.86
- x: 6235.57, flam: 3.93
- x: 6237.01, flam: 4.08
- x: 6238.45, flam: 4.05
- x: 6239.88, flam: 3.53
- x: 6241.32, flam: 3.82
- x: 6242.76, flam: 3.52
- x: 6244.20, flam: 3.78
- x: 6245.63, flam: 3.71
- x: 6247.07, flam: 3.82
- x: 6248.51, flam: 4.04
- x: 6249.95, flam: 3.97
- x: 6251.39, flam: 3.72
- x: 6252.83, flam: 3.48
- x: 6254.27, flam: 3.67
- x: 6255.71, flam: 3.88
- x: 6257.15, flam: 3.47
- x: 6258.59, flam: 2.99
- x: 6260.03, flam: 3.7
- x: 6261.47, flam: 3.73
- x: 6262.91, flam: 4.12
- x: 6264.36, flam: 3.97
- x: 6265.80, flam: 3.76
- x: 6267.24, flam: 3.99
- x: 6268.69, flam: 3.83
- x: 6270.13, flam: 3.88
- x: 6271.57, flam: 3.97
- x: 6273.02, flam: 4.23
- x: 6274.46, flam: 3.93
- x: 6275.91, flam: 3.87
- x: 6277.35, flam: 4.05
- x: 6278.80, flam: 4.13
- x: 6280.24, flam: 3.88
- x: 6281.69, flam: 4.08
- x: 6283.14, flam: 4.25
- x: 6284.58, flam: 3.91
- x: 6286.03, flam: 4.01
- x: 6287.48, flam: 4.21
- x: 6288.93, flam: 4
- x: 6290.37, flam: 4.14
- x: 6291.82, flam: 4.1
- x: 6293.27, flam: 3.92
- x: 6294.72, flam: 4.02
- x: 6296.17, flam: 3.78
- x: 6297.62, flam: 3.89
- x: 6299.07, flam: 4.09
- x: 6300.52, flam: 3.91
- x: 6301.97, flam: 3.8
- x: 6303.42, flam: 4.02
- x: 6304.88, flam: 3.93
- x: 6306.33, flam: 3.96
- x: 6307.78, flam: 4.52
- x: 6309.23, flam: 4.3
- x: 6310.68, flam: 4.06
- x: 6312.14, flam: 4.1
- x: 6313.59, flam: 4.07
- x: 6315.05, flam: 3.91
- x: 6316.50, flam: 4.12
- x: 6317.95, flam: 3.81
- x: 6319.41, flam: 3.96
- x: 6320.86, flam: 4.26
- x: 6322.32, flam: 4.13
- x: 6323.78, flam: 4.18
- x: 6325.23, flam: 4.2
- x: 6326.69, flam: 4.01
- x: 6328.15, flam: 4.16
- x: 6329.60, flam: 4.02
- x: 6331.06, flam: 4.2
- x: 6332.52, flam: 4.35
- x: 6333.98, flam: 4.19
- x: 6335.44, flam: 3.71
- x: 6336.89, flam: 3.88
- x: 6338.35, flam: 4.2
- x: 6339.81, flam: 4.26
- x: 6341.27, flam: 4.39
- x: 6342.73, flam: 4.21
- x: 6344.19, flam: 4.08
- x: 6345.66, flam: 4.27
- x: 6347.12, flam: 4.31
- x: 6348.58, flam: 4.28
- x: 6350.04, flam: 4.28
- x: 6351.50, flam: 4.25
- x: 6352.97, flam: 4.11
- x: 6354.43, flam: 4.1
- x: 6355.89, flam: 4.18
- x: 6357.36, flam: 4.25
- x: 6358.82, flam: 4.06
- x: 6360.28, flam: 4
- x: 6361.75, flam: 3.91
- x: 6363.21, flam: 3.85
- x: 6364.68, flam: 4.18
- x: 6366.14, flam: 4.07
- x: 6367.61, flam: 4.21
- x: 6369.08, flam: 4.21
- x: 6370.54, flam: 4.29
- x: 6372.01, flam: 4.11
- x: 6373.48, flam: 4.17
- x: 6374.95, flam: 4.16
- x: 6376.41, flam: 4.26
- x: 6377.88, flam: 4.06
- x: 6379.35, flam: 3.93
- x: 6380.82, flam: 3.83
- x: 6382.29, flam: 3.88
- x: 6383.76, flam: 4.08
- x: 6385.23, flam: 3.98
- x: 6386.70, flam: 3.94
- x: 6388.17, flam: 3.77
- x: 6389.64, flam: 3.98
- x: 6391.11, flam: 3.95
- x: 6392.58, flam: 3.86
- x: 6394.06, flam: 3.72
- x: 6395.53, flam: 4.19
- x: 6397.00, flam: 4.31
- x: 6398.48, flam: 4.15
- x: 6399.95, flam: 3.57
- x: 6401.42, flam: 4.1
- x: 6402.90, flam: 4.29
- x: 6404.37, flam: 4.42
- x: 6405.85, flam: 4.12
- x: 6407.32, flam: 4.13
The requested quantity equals 0.17 mag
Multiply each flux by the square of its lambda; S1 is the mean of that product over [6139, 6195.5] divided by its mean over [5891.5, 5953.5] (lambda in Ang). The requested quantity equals 1.15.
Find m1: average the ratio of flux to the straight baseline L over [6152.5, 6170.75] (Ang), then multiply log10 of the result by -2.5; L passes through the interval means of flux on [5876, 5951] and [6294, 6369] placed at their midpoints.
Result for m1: 0.10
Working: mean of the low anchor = 3.47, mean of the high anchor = 4.1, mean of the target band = 3.51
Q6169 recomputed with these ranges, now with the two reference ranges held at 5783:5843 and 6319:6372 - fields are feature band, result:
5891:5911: 0.38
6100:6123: 0.04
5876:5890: 0.31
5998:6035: 0.01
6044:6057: -0.04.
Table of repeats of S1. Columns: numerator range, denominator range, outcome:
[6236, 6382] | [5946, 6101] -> 1.07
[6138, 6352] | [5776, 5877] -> 1.14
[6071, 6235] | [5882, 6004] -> 1.13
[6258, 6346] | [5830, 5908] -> 1.34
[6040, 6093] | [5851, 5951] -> 1.24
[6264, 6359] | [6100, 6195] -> 1.10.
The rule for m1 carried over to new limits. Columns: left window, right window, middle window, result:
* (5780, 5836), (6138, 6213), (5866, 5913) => 0.26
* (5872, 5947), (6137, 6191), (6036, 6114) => -0.12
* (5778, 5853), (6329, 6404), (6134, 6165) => 0.06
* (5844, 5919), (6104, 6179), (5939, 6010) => -0.14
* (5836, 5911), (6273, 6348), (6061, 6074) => -0.11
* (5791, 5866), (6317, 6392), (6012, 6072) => -0.02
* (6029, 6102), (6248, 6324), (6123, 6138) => 0.03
